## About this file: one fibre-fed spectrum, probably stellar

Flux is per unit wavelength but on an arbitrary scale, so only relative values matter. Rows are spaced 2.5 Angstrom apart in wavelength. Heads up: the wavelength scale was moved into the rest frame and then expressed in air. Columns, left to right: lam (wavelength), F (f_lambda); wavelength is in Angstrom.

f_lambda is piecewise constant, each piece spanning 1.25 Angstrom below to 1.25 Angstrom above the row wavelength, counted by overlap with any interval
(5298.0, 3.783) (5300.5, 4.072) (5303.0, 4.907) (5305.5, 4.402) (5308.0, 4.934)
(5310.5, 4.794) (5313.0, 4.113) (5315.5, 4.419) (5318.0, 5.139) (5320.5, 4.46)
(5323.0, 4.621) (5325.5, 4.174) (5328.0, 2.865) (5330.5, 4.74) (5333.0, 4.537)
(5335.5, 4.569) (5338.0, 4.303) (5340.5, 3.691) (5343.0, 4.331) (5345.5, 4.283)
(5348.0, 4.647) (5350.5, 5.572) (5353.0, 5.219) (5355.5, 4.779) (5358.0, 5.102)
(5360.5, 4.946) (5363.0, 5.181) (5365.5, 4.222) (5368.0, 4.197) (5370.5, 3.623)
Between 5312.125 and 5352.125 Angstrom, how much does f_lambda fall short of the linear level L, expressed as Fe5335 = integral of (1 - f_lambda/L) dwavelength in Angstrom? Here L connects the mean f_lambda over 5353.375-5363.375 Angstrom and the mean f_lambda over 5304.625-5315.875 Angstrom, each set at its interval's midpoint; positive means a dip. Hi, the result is 2.9 Angstrom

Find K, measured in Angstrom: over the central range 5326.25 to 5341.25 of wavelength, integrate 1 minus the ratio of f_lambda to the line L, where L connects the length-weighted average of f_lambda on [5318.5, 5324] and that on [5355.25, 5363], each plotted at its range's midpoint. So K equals 1.94 Angstrom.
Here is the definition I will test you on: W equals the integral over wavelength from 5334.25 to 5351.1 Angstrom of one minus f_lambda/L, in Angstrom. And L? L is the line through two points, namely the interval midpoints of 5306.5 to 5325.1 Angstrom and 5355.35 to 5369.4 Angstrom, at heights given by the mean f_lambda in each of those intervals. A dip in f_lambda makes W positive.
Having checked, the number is 0.8 Angstrom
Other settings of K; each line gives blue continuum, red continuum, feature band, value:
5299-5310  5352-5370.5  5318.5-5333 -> 1.18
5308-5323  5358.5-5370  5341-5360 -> -0.83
